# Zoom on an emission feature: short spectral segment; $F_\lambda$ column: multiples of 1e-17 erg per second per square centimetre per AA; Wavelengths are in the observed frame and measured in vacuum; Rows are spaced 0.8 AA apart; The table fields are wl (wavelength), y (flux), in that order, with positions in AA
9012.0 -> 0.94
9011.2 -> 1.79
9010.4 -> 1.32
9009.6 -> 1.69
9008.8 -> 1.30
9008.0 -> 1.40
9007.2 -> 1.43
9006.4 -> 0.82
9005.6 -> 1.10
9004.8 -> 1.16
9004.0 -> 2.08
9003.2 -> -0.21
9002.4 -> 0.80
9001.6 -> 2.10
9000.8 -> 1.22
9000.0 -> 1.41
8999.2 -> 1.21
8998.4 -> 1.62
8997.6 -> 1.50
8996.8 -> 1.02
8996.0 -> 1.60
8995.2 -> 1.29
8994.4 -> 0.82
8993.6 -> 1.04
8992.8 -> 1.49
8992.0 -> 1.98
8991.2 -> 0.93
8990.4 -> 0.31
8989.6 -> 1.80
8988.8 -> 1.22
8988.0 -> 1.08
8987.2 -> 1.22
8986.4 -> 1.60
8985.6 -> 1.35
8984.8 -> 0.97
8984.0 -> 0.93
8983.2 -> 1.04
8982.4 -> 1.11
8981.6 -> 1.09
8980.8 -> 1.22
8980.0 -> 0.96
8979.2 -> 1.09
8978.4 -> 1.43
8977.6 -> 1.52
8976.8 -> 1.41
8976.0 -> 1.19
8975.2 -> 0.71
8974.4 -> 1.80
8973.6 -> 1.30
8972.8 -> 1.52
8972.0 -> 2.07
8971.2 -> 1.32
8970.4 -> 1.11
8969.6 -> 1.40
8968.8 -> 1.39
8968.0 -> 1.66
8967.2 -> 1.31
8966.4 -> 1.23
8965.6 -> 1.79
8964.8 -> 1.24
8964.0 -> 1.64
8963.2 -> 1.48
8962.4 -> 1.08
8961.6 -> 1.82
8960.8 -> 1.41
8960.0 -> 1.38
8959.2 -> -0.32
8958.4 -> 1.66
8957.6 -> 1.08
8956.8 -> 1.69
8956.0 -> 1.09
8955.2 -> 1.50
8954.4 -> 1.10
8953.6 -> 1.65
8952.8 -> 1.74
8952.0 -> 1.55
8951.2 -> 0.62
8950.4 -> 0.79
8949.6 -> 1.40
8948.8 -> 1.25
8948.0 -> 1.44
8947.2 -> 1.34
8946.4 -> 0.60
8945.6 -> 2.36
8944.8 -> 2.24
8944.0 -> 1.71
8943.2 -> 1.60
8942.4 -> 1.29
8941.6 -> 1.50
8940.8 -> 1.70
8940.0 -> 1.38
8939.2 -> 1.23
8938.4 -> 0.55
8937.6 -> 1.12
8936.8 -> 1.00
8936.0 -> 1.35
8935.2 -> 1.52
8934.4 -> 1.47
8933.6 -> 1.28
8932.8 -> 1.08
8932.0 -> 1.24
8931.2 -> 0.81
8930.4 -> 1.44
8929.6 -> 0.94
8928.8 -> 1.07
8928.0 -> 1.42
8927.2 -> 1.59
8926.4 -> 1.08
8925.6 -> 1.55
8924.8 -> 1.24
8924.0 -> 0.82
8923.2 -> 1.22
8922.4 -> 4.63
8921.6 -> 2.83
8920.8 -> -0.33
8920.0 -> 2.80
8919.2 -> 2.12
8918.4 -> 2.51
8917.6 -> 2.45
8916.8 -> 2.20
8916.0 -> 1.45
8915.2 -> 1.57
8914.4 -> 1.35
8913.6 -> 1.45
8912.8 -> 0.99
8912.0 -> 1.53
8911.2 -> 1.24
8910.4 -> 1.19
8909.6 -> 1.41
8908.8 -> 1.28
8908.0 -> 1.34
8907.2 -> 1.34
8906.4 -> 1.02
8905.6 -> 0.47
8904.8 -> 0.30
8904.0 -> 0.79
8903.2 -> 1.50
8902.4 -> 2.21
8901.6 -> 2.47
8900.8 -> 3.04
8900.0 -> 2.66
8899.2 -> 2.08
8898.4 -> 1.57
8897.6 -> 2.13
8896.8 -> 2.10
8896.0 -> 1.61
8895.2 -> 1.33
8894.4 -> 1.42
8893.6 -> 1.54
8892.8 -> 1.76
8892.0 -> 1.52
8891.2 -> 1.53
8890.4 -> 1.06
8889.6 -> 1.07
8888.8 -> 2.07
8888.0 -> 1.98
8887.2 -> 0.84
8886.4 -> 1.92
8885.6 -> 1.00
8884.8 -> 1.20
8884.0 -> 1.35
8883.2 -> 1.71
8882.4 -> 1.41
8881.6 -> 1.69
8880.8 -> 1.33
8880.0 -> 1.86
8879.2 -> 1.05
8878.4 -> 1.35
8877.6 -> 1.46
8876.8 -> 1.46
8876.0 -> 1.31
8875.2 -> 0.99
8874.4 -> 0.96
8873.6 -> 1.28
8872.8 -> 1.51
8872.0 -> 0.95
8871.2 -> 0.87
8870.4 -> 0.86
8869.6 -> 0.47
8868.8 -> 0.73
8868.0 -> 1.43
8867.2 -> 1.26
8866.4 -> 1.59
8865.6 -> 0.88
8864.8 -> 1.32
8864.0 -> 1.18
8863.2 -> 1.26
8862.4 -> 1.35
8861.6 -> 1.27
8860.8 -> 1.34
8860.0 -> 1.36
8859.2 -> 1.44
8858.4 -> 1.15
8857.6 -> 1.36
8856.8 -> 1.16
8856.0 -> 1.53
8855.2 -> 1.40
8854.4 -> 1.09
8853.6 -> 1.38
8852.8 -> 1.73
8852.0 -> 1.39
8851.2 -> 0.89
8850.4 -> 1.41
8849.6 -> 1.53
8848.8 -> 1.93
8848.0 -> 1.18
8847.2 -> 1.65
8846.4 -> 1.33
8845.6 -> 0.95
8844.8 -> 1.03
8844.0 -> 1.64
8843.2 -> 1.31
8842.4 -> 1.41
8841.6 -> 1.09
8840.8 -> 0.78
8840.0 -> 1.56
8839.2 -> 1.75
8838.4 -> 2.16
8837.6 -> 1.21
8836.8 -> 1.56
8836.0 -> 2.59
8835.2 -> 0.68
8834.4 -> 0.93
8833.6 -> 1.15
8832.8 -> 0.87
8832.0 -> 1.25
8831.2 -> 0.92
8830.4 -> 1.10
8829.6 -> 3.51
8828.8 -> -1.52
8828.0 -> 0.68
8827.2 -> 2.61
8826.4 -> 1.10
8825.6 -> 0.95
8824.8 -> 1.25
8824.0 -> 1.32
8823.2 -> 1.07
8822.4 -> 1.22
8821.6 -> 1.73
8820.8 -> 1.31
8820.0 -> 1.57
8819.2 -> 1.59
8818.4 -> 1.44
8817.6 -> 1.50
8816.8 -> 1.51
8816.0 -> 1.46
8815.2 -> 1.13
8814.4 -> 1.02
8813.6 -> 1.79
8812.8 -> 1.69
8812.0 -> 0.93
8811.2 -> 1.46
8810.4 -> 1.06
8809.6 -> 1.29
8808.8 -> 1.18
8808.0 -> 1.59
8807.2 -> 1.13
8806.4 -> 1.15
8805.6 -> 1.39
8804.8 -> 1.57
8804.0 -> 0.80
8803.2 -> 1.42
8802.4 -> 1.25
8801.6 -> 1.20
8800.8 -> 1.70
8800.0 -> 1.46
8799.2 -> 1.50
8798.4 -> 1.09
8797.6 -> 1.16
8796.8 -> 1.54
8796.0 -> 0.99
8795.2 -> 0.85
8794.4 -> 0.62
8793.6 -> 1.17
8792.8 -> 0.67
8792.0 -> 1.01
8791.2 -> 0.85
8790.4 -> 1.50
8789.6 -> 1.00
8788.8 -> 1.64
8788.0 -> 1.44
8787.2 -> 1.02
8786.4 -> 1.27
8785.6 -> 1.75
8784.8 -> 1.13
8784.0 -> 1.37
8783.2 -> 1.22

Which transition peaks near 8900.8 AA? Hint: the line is [S II]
